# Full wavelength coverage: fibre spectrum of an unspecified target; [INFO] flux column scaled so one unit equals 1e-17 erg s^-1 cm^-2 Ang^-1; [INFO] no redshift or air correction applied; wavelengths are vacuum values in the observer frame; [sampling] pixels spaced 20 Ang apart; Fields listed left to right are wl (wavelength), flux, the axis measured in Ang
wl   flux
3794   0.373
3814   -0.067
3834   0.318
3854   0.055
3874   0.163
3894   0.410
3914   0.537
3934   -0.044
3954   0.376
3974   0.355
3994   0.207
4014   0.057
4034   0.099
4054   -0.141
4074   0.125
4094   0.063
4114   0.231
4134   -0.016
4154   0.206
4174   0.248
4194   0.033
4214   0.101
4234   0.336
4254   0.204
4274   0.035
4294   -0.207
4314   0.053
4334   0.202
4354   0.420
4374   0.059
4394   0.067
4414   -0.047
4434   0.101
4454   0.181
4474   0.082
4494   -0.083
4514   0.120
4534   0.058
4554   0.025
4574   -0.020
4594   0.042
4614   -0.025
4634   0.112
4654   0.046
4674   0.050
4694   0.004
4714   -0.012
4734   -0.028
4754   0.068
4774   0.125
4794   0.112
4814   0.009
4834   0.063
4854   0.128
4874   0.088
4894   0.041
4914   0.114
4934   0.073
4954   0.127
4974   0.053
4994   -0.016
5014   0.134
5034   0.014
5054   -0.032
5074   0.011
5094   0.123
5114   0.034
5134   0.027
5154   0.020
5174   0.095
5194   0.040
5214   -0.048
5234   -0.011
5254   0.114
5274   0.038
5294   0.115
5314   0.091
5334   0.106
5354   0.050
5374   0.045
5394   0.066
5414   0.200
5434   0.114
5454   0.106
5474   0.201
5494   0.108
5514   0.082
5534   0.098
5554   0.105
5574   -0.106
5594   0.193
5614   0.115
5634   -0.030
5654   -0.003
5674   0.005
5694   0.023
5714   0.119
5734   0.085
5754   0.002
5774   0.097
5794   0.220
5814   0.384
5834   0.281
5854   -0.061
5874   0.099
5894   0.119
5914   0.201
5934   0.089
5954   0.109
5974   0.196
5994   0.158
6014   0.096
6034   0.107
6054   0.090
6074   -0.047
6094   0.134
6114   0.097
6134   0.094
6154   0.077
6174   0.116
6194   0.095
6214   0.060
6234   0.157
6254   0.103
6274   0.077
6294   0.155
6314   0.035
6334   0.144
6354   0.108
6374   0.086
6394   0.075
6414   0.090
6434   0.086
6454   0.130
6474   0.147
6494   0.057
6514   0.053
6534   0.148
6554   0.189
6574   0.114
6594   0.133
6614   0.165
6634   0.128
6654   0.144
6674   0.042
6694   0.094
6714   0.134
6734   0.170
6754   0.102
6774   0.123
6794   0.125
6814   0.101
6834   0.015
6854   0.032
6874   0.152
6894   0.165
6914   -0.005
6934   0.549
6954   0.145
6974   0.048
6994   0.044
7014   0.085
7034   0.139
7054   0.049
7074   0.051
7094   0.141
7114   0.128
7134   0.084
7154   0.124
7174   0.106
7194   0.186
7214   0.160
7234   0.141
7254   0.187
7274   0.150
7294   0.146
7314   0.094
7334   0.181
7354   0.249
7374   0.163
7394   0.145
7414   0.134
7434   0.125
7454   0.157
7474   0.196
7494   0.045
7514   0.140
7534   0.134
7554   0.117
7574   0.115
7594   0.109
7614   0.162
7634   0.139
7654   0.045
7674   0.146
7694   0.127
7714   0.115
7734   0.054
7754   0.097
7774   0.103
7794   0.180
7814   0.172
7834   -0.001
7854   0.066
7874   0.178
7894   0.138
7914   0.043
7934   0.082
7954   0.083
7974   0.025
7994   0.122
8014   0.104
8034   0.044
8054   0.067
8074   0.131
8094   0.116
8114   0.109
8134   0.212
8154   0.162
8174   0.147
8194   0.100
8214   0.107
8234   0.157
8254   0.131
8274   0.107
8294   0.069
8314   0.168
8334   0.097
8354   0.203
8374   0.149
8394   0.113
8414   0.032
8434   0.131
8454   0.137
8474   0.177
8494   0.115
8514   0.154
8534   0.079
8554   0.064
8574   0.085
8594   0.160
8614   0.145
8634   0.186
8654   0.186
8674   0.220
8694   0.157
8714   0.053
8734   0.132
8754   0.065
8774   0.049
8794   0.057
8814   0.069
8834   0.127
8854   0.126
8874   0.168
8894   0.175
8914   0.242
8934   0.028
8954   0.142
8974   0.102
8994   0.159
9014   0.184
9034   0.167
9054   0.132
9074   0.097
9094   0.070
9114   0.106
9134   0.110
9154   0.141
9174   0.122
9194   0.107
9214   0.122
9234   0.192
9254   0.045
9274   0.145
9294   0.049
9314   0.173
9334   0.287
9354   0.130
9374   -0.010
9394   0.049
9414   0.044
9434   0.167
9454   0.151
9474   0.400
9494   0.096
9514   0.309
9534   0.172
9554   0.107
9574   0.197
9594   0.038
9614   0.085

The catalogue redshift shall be 0.860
